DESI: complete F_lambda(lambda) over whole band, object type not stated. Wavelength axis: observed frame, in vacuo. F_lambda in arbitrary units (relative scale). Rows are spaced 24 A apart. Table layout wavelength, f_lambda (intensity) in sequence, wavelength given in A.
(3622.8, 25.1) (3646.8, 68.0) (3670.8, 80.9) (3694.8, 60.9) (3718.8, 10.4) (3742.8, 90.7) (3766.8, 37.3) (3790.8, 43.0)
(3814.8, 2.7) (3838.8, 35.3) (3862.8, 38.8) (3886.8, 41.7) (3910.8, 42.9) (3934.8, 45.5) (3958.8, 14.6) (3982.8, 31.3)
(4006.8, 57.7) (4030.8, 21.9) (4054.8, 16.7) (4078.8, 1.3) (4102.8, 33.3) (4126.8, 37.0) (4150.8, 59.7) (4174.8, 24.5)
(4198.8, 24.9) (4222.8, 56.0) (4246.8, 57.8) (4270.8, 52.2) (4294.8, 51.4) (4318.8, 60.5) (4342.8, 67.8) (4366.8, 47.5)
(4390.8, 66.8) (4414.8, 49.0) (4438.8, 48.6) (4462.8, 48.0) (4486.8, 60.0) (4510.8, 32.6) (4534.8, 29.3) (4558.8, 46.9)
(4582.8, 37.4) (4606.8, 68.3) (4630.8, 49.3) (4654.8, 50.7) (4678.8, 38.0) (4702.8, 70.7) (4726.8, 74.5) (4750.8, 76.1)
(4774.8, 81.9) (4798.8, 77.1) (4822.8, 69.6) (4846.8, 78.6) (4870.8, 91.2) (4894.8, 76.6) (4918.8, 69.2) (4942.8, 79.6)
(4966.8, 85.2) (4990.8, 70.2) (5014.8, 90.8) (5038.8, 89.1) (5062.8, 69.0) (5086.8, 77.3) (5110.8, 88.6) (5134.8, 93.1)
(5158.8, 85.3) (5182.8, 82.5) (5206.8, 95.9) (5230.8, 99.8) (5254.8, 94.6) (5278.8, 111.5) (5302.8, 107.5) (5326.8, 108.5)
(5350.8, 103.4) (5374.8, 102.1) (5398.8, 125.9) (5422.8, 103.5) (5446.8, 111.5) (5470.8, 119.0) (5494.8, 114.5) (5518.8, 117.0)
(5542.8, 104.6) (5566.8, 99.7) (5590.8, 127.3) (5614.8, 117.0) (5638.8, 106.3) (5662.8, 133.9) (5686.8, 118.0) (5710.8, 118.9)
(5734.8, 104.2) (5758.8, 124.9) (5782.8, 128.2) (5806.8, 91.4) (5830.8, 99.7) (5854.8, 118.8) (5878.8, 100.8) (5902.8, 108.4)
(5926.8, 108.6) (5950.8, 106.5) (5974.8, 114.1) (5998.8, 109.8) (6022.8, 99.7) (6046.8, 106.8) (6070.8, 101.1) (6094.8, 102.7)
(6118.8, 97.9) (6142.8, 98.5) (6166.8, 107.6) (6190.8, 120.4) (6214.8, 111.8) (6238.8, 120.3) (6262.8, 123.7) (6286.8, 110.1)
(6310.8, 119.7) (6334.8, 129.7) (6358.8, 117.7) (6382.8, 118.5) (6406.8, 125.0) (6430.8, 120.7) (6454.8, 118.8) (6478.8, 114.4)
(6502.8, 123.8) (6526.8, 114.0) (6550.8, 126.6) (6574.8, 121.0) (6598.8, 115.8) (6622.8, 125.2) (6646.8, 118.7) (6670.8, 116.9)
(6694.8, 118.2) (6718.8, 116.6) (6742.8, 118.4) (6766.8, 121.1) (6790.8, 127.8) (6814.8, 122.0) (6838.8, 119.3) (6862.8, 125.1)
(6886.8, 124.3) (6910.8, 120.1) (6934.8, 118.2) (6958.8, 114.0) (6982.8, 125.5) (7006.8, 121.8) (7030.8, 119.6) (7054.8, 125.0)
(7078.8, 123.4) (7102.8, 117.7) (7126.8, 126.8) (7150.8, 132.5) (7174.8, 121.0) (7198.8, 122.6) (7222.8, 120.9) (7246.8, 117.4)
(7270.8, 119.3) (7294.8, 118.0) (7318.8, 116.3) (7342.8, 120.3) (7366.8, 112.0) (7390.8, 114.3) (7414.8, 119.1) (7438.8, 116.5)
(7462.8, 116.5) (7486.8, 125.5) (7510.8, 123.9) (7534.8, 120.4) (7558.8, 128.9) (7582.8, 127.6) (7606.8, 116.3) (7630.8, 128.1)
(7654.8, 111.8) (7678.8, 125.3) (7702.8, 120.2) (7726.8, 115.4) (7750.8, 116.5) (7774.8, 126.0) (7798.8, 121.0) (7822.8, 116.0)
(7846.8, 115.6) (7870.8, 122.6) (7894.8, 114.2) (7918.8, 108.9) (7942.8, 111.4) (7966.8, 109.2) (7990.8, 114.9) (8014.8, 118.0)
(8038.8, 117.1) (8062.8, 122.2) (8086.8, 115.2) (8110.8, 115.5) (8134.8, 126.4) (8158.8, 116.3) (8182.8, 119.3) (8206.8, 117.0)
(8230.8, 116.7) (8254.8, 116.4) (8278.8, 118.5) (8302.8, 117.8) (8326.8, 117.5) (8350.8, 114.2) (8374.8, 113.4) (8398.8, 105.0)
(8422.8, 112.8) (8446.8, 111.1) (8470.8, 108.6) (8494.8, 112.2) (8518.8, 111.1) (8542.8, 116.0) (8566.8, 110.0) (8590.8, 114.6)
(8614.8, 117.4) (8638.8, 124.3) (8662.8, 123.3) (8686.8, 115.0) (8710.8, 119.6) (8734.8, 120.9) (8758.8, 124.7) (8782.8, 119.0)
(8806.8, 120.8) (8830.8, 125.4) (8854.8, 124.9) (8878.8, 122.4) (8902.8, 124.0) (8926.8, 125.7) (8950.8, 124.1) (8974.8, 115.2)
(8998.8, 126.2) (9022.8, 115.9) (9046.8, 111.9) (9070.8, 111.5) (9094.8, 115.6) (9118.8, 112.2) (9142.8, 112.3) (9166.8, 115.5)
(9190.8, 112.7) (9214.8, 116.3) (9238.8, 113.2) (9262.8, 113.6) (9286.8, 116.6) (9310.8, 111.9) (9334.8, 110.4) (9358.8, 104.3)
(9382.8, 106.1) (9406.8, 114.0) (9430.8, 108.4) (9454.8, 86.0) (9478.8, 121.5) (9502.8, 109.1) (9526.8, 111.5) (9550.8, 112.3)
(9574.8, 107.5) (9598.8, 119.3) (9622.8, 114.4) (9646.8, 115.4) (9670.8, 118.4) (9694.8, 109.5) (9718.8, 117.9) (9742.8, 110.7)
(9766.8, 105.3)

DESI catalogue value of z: 0.18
